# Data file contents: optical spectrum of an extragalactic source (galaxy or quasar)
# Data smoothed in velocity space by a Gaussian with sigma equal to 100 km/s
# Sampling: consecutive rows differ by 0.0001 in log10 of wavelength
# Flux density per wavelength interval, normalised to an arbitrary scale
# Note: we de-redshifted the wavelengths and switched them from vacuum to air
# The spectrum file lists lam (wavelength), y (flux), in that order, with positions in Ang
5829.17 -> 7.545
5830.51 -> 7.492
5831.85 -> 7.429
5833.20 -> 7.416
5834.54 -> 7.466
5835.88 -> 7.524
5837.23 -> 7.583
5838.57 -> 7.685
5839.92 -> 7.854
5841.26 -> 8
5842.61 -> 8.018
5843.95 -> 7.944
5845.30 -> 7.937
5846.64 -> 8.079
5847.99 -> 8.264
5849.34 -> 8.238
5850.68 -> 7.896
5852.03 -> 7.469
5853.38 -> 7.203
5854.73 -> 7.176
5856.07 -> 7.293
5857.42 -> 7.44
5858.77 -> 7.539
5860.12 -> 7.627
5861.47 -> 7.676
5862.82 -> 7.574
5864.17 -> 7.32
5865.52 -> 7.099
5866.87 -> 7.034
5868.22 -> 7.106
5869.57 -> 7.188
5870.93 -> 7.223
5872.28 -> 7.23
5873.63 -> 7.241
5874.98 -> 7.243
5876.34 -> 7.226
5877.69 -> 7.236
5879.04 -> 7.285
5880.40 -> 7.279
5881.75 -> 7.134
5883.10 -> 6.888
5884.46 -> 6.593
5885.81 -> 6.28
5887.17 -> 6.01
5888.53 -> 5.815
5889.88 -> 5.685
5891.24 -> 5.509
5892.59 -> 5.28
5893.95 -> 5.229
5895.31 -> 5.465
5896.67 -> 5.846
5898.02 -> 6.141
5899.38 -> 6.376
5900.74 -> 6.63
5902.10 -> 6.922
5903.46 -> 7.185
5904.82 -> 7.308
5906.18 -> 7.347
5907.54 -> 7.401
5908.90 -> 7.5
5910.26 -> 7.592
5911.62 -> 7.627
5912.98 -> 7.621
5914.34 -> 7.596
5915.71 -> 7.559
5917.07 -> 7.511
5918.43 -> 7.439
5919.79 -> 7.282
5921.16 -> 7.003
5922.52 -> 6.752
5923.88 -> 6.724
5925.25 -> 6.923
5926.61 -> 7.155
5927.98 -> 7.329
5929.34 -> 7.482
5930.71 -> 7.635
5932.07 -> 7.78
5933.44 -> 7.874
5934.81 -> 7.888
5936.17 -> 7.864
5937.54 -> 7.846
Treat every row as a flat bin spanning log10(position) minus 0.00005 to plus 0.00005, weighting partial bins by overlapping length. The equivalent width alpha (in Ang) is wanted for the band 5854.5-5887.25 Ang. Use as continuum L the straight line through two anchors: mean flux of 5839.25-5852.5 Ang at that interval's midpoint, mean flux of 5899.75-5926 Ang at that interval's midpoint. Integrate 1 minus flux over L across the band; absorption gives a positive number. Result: 2.3 Ang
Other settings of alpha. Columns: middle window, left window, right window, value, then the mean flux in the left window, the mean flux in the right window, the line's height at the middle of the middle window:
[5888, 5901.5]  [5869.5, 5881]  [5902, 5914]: 2.8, 7.24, 7.42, 7.35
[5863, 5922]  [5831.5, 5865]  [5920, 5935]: 4.6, 7.67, 7.3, 7.46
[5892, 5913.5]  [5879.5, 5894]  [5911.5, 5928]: 0.1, 6.21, 7.25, 6.72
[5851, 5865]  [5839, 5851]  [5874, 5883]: 0.5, 8.02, 7.22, 7.71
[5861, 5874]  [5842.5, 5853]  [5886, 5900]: -0.5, 7.96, 5.75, 7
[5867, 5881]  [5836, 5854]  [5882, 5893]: -1.2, 7.85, 6.07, 6.64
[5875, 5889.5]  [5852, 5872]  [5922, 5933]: 1.0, 7.32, 7.24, 7.3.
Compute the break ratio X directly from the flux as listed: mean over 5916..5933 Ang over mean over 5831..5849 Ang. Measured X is 0.93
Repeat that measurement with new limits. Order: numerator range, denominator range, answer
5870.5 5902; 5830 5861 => 0.84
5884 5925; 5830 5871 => 0.89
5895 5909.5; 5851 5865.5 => 0.91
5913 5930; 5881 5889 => 1.12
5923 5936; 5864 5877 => 1.03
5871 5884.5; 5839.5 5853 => 0.90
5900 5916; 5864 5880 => 1.02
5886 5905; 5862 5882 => 0.84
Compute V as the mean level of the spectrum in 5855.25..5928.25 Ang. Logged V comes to 6.95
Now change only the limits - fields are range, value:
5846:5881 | 7.43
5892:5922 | 6.91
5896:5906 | 6.67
